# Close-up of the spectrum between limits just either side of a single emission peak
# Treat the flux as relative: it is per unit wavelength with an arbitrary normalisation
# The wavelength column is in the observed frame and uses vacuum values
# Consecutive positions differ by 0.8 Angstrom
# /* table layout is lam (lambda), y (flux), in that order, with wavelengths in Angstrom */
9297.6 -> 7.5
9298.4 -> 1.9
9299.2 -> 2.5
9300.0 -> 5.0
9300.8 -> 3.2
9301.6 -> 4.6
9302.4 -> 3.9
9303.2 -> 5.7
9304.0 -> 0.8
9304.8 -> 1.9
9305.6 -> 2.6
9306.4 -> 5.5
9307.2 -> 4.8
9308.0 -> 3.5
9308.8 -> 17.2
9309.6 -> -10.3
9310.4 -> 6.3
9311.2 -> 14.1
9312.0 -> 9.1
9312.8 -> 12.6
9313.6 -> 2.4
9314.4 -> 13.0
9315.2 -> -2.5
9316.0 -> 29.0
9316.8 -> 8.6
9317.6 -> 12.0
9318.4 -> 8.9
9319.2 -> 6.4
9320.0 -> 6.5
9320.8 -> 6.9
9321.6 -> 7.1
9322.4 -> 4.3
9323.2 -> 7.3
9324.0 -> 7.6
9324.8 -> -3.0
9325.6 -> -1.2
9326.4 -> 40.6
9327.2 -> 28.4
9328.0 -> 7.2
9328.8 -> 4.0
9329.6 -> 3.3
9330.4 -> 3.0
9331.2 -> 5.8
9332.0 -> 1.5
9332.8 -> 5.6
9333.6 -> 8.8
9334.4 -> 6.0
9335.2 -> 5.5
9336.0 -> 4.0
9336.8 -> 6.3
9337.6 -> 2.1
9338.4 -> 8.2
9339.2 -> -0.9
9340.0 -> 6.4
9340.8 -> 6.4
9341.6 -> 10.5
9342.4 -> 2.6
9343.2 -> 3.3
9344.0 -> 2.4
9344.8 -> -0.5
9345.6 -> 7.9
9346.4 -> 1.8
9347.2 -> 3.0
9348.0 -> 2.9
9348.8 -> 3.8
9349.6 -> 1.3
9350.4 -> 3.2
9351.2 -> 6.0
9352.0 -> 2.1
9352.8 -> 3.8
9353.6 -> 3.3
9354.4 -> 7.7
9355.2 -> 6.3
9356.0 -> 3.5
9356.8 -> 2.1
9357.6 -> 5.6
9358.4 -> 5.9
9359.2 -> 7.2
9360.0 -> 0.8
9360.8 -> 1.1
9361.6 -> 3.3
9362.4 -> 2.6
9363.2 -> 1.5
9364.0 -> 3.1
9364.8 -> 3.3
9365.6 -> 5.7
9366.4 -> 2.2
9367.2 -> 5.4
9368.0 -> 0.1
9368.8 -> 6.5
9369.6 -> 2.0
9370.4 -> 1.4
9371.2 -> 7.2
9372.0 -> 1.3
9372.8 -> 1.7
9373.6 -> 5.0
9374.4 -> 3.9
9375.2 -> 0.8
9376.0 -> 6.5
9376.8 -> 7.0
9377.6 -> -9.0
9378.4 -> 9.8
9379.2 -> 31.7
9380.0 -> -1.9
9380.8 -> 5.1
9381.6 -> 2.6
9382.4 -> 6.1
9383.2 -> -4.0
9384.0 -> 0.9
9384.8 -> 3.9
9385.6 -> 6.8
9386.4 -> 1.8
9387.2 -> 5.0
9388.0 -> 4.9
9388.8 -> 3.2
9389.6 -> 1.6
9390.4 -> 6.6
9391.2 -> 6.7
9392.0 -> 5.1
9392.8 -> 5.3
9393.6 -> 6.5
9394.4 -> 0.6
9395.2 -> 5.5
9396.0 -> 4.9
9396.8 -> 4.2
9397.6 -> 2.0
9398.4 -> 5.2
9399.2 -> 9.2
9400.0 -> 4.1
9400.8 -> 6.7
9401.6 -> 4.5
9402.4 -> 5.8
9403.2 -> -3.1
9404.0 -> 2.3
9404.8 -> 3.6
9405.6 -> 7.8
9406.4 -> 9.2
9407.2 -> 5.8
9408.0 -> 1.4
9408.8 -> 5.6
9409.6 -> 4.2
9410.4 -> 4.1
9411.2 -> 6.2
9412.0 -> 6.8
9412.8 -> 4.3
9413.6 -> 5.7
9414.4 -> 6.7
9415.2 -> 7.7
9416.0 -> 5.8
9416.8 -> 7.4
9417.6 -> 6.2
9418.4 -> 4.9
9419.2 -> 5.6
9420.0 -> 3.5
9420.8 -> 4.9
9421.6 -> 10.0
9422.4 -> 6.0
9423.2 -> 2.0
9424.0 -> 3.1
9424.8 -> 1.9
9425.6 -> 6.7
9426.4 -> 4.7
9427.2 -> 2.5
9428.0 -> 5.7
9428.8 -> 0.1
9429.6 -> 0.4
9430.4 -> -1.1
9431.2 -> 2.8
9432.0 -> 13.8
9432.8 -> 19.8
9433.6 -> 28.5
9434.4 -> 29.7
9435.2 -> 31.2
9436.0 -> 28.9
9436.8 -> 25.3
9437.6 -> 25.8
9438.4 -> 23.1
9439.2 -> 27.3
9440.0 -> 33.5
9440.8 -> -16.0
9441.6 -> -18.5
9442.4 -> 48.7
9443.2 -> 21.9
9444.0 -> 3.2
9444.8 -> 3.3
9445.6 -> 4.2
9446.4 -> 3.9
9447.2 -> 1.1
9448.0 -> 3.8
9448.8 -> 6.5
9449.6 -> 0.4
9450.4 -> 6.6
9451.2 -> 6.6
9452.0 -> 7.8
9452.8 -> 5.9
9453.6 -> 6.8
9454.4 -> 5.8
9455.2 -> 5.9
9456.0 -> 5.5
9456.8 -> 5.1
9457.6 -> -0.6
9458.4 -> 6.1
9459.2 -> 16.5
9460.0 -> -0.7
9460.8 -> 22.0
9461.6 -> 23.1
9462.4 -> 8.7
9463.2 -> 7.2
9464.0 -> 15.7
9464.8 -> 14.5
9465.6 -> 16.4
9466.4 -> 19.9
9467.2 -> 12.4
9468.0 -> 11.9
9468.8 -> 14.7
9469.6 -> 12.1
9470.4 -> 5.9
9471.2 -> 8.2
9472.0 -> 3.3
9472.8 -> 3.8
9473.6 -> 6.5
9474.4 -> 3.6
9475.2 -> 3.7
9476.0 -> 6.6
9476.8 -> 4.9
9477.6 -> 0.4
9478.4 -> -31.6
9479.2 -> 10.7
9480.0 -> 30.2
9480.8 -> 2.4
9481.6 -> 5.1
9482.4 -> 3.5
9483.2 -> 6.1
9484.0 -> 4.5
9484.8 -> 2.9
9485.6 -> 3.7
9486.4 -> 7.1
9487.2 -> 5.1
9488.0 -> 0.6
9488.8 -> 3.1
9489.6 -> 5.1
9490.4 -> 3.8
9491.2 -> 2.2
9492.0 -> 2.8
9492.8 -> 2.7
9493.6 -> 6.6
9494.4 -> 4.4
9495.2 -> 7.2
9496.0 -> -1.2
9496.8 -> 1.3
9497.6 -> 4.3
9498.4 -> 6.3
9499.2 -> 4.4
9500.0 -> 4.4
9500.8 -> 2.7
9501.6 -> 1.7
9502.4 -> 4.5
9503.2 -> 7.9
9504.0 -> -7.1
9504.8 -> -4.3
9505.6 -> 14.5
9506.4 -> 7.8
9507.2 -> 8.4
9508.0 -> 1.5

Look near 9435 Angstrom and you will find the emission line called H-alpha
